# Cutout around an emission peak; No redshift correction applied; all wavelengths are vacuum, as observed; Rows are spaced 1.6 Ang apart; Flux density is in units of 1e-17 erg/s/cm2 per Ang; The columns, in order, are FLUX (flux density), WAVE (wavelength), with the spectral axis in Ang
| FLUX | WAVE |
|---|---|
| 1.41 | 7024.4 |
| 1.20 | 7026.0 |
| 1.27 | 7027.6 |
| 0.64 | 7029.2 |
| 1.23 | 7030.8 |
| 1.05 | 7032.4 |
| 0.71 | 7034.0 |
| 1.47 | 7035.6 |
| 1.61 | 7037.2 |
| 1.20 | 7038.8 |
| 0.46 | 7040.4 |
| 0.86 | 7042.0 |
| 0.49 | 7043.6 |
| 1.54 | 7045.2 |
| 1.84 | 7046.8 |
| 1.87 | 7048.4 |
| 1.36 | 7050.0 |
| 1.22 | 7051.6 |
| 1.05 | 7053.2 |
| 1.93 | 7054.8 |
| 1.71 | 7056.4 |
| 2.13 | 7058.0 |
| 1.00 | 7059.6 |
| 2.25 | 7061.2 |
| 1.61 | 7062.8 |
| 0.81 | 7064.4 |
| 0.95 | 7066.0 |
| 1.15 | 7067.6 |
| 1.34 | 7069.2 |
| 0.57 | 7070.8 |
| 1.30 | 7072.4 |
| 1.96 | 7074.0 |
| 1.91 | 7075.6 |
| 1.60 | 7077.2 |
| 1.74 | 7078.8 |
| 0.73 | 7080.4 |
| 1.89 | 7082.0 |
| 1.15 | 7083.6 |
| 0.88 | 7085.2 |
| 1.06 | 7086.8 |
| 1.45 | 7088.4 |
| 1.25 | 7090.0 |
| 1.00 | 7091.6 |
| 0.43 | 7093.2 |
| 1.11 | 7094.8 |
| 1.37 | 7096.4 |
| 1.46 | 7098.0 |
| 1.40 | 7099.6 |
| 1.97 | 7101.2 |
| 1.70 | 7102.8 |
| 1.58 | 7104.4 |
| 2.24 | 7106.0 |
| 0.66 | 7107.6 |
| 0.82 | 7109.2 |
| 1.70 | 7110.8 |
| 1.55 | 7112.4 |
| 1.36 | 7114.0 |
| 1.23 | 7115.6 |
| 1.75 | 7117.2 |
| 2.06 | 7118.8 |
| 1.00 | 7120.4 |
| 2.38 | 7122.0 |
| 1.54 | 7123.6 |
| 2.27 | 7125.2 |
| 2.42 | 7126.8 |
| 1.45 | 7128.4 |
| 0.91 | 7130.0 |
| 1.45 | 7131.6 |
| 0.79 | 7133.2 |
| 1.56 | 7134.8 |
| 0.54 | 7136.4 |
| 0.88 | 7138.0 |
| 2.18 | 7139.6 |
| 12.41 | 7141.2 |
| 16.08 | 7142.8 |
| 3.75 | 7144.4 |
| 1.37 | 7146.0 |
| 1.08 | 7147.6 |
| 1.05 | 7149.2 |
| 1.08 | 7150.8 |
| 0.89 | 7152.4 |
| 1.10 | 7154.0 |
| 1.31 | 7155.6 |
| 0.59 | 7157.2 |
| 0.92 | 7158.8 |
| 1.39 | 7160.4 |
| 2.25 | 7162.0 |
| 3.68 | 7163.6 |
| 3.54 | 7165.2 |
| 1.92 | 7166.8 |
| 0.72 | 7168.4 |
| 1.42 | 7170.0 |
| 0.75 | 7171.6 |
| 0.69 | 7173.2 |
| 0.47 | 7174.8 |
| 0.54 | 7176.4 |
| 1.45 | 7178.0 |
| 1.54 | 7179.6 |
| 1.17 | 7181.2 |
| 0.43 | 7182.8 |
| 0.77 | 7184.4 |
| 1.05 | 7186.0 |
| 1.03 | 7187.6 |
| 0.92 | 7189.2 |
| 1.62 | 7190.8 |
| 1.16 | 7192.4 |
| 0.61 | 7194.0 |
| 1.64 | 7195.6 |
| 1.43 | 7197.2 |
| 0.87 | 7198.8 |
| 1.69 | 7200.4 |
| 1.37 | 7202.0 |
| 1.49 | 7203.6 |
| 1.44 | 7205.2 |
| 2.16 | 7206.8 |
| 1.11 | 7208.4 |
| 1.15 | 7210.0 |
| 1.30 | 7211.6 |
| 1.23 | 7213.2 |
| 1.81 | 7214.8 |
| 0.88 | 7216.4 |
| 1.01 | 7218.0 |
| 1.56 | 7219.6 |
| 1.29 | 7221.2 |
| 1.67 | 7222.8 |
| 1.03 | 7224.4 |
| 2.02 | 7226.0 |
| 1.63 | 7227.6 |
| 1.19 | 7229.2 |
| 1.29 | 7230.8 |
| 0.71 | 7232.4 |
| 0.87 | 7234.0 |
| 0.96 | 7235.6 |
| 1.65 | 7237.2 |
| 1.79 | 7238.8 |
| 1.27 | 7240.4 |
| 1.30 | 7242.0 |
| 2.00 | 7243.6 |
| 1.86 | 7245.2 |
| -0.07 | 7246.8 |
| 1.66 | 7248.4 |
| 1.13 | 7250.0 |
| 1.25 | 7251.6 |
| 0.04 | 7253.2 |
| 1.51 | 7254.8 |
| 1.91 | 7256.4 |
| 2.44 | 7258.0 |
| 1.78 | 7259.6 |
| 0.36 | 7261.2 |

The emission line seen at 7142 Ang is Halpha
